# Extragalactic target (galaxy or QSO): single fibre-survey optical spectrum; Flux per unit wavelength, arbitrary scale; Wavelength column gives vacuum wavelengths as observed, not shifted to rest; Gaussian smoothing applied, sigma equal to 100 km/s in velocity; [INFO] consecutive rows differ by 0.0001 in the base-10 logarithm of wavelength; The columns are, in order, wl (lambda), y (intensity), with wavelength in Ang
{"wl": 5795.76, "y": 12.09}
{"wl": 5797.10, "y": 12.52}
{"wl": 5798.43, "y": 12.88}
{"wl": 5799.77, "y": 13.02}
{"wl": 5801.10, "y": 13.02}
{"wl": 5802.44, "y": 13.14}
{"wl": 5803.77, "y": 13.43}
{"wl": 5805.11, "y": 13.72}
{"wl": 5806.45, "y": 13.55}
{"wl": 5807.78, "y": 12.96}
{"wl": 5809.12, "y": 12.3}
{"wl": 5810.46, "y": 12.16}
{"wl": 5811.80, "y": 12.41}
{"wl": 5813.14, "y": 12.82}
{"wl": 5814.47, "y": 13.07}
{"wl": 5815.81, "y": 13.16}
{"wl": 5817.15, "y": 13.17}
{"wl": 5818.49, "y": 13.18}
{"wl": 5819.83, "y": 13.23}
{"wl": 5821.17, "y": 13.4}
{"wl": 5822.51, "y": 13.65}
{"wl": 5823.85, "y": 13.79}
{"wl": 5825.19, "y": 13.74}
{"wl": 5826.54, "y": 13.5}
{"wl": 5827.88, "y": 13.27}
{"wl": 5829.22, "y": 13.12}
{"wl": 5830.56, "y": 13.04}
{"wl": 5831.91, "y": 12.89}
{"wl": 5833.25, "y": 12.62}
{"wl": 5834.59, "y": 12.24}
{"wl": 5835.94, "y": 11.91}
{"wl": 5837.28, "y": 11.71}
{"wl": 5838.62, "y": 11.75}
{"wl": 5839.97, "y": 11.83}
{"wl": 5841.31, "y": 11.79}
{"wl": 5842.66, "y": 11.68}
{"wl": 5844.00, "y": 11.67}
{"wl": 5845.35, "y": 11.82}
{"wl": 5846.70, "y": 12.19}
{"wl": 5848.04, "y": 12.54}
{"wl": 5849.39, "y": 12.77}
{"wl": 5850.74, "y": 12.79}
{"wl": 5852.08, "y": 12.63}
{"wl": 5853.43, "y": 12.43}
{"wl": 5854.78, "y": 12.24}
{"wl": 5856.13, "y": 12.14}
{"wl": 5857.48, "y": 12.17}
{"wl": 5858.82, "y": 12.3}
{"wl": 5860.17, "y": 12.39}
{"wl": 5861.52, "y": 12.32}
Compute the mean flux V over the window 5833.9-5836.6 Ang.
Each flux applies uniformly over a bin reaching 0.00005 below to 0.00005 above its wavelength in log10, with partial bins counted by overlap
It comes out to 12.1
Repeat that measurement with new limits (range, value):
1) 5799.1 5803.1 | 13.1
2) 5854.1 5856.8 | 12.2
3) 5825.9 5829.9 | 13.3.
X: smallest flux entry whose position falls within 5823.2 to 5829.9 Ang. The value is 13.12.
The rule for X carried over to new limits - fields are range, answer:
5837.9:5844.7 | 11.67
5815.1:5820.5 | 13.16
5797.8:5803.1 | 12.88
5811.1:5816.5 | 12.41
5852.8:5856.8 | 12.14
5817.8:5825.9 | 13.18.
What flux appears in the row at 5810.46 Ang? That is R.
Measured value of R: 12.16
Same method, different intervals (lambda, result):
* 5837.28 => 11.71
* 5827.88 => 13.27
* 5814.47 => 13.07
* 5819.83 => 13.23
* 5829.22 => 13.12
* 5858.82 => 12.3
